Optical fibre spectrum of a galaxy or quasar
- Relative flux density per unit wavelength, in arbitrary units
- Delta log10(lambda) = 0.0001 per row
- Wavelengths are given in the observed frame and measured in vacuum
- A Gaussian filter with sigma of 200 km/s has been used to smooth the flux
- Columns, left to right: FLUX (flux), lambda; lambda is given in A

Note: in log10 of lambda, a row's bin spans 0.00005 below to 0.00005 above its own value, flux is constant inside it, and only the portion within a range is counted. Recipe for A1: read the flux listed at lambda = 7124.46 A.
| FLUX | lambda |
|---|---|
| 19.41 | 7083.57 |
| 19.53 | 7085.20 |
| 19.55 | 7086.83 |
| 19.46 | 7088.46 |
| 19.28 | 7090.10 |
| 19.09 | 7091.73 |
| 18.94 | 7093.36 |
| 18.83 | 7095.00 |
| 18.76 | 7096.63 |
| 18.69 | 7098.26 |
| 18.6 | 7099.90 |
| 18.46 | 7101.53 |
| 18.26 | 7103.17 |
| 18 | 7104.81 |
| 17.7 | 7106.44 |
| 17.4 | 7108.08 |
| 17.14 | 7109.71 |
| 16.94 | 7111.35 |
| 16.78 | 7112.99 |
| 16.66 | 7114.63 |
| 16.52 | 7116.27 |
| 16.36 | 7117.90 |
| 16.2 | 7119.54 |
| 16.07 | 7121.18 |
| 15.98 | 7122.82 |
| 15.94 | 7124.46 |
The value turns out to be 15.94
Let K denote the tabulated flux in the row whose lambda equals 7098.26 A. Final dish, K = 18.69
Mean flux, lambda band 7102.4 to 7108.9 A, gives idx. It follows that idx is 17.9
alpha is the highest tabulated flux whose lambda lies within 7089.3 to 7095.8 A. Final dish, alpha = 19.28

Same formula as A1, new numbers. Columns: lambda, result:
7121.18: 16.07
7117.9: 16.36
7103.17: 18.26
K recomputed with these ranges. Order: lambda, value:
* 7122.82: 15.98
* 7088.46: 19.46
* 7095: 18.83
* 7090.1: 19.28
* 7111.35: 16.94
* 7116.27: 16.52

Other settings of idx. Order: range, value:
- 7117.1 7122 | 16.2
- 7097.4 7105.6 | 18.4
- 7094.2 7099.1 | 18.8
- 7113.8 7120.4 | 16.4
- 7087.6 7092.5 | 19.3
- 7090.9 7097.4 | 18.9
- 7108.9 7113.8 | 16.9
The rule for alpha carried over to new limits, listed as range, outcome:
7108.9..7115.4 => 17.14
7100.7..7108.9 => 18.46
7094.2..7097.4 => 18.83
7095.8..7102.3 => 18.76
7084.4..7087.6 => 19.55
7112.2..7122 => 16.78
